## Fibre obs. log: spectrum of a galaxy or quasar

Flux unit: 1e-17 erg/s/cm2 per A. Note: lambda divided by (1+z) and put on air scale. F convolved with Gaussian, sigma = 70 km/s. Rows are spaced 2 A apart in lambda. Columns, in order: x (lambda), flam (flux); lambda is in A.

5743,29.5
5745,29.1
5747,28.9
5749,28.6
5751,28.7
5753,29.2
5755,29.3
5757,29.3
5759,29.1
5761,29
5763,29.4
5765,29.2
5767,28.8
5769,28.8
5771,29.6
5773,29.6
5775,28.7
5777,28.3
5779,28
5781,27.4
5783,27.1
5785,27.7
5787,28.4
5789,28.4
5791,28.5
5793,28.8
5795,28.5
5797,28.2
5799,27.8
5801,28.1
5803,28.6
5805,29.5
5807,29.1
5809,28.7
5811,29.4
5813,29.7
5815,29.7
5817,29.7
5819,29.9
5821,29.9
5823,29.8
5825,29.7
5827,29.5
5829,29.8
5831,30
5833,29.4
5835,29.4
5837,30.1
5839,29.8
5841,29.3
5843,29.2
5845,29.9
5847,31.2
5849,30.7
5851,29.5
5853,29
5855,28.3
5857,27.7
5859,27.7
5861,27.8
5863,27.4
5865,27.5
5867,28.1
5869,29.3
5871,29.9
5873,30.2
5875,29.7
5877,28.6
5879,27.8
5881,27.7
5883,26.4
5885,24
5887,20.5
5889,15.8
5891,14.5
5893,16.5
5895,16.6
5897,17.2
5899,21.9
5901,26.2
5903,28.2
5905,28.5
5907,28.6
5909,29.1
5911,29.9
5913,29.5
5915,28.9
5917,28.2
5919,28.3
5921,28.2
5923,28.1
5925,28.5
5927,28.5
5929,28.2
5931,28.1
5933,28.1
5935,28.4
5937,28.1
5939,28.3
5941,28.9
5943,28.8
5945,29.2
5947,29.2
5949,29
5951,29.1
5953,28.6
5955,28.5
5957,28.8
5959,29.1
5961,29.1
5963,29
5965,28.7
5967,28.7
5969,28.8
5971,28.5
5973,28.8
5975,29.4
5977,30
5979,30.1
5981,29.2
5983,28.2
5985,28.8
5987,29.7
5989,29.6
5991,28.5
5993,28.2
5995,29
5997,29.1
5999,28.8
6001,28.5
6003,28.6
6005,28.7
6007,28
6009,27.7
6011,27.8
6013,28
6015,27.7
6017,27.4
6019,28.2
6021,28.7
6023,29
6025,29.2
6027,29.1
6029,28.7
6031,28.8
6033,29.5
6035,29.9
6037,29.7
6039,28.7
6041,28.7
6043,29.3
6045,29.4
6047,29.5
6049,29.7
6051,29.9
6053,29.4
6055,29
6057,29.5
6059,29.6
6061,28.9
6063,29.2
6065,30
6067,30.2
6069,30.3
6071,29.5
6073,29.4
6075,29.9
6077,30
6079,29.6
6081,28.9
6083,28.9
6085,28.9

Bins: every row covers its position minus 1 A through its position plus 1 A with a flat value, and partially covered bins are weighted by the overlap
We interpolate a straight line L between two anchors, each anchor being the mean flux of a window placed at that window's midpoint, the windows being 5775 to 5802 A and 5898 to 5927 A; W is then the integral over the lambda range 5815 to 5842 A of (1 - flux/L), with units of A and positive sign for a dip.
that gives -1.6 A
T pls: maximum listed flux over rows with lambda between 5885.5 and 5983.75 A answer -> 30.1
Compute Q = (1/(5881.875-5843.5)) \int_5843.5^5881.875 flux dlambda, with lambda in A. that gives 28.9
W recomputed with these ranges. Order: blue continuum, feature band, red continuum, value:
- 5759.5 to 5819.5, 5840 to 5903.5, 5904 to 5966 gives 5.9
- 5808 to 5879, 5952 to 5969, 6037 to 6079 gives 0.3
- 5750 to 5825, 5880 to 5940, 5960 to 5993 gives 6.9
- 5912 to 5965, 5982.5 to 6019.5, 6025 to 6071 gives 0.8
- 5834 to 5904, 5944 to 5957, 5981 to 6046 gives -0.6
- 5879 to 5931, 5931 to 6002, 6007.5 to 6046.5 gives -5.0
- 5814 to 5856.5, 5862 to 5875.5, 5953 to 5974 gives 0.3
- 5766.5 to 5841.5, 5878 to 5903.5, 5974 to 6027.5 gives 6.4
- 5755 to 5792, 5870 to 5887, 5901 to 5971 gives 0.6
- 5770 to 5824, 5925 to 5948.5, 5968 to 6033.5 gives 0.2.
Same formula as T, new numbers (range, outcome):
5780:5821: 29.9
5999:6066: 30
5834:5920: 31.2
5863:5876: 30.2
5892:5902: 26.2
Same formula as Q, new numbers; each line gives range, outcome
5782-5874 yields 29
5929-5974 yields 28.7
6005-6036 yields 28.5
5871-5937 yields 26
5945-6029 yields 28.8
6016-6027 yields 28.6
